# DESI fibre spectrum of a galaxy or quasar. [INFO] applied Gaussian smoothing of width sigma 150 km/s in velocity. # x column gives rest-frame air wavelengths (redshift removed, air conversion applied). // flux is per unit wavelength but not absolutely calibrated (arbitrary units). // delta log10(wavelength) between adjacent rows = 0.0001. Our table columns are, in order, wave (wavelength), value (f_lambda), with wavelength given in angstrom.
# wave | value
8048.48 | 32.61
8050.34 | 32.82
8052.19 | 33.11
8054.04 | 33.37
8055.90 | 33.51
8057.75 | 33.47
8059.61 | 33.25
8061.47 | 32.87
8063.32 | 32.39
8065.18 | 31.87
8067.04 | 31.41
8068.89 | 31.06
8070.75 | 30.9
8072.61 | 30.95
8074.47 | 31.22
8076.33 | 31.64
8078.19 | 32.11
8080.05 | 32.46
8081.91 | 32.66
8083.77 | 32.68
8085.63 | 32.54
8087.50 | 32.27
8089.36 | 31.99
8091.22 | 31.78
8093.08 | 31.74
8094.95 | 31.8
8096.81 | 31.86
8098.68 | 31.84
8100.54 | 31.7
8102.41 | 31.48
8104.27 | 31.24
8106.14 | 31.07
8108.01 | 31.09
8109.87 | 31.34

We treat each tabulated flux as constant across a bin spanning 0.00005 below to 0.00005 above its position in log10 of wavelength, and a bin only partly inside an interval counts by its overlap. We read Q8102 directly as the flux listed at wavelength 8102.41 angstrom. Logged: 31.48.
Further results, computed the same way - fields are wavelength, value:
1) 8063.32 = 32.39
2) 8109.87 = 31.34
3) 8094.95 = 31.8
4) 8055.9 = 33.51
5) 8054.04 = 33.37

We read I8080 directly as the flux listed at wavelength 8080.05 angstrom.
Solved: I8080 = 32.46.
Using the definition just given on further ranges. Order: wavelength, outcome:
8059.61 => 33.25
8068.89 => 31.06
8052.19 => 33.11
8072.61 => 30.95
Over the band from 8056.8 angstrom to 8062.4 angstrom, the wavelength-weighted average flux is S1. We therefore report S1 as 33.2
